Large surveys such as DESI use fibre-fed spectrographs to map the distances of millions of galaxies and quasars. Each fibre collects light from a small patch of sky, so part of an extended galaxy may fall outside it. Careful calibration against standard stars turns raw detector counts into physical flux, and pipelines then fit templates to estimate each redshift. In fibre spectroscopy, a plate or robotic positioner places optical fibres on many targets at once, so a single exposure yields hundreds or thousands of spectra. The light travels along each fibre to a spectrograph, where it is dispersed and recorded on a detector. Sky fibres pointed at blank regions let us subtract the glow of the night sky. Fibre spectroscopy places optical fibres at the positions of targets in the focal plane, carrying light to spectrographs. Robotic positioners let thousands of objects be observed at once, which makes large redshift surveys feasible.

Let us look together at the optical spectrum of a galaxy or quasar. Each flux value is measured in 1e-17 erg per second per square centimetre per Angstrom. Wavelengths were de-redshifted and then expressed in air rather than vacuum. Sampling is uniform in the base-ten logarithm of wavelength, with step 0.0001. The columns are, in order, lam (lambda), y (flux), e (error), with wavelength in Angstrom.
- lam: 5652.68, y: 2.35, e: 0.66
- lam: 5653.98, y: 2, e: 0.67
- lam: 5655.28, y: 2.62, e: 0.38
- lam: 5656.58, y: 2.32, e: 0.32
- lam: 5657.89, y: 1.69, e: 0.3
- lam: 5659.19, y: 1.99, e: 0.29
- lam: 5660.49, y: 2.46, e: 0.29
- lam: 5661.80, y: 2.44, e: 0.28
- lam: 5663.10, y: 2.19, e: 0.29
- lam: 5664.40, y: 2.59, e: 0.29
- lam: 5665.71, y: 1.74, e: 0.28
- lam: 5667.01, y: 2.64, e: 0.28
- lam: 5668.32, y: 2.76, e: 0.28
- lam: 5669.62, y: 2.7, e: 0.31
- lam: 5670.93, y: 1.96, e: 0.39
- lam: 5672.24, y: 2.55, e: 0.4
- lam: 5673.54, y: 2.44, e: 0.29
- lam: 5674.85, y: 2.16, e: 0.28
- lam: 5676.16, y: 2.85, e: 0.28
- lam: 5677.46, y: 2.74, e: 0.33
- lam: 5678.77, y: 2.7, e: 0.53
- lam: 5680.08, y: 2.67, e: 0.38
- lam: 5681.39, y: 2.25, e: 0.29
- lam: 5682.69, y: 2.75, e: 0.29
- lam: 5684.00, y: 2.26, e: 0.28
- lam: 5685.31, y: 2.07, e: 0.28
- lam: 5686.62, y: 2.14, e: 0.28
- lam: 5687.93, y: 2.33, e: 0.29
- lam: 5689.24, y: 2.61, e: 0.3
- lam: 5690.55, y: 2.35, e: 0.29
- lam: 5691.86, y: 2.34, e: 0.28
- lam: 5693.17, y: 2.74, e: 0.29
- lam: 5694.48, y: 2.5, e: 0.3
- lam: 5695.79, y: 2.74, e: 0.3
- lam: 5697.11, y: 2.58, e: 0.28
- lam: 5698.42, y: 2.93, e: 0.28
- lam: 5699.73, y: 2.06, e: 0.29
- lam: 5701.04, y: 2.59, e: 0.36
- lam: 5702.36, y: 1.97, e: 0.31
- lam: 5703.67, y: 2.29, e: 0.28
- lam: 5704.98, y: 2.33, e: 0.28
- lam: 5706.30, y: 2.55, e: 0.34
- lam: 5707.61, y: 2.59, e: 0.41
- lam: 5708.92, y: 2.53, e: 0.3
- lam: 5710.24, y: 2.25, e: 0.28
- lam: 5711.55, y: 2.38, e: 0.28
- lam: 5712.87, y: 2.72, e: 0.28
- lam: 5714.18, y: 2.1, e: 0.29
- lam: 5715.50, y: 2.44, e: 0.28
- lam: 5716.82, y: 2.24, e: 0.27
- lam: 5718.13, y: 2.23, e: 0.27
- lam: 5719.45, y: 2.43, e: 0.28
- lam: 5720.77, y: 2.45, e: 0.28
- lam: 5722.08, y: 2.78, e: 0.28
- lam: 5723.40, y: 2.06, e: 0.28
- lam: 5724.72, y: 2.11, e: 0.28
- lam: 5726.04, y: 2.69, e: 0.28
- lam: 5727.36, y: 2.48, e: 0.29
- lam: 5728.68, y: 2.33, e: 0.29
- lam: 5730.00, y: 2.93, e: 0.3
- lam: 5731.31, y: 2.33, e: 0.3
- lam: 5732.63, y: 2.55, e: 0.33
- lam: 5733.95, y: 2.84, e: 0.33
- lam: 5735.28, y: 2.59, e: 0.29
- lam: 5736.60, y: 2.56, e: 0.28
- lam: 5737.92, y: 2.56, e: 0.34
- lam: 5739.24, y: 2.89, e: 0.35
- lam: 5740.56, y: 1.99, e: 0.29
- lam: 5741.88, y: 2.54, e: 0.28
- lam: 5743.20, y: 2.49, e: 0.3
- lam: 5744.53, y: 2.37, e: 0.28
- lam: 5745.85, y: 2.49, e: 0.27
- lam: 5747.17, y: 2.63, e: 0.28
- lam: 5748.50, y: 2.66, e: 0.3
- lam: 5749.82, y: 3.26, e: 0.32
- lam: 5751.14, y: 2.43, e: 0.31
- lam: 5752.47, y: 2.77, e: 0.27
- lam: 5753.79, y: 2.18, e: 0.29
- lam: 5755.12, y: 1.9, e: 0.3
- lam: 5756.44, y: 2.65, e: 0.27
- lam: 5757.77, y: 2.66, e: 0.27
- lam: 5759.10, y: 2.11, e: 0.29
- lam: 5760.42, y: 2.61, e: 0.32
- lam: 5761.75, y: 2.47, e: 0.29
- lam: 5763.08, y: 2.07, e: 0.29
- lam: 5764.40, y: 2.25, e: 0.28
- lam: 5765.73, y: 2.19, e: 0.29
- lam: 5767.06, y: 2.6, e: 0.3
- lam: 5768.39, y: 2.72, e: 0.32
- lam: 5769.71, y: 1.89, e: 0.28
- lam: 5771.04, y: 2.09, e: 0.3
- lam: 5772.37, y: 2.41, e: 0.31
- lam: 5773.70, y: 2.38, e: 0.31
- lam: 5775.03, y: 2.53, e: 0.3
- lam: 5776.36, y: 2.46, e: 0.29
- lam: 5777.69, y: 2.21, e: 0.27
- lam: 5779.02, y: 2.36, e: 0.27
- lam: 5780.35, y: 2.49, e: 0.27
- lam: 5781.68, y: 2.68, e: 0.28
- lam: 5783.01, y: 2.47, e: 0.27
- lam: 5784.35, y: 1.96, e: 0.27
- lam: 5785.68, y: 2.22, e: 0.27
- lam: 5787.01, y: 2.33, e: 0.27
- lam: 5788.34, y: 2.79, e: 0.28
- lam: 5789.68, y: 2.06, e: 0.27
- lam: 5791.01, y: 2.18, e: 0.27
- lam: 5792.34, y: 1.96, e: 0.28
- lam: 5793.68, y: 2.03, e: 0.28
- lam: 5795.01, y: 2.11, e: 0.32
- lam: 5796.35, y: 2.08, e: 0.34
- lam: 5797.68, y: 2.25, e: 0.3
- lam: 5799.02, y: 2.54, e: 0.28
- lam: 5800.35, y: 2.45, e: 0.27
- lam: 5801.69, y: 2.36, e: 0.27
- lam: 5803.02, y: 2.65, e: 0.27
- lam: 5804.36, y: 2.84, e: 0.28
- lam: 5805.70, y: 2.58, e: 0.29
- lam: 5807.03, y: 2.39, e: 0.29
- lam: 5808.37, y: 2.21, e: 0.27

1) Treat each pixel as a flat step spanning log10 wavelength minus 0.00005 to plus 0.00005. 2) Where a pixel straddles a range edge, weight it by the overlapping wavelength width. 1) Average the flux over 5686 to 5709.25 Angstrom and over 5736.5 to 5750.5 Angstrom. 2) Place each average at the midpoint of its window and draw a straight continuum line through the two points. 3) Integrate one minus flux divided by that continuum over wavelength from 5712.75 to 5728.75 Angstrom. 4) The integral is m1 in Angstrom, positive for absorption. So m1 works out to 0.90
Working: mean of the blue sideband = 2.45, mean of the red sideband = 2.59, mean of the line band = 2.38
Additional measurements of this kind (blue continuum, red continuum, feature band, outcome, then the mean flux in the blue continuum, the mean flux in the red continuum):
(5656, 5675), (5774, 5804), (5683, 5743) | -3.3 Angstrom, 2.31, 2.33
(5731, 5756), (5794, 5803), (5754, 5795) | 1.5 Angstrom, 2.53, 2.31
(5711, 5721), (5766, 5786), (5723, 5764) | -2.2 Angstrom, 2.37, 2.36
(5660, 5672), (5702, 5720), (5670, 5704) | -1.0 Angstrom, 2.39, 2.37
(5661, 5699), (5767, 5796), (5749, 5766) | -0.6 Angstrom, 2.47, 2.31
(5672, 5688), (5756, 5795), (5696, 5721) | 0.1 Angstrom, 2.46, 2.33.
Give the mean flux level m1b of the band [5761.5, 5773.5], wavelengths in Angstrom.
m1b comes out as 2.3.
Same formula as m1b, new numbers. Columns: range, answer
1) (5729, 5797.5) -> 2.41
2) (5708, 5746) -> 2.46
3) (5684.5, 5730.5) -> 2.42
